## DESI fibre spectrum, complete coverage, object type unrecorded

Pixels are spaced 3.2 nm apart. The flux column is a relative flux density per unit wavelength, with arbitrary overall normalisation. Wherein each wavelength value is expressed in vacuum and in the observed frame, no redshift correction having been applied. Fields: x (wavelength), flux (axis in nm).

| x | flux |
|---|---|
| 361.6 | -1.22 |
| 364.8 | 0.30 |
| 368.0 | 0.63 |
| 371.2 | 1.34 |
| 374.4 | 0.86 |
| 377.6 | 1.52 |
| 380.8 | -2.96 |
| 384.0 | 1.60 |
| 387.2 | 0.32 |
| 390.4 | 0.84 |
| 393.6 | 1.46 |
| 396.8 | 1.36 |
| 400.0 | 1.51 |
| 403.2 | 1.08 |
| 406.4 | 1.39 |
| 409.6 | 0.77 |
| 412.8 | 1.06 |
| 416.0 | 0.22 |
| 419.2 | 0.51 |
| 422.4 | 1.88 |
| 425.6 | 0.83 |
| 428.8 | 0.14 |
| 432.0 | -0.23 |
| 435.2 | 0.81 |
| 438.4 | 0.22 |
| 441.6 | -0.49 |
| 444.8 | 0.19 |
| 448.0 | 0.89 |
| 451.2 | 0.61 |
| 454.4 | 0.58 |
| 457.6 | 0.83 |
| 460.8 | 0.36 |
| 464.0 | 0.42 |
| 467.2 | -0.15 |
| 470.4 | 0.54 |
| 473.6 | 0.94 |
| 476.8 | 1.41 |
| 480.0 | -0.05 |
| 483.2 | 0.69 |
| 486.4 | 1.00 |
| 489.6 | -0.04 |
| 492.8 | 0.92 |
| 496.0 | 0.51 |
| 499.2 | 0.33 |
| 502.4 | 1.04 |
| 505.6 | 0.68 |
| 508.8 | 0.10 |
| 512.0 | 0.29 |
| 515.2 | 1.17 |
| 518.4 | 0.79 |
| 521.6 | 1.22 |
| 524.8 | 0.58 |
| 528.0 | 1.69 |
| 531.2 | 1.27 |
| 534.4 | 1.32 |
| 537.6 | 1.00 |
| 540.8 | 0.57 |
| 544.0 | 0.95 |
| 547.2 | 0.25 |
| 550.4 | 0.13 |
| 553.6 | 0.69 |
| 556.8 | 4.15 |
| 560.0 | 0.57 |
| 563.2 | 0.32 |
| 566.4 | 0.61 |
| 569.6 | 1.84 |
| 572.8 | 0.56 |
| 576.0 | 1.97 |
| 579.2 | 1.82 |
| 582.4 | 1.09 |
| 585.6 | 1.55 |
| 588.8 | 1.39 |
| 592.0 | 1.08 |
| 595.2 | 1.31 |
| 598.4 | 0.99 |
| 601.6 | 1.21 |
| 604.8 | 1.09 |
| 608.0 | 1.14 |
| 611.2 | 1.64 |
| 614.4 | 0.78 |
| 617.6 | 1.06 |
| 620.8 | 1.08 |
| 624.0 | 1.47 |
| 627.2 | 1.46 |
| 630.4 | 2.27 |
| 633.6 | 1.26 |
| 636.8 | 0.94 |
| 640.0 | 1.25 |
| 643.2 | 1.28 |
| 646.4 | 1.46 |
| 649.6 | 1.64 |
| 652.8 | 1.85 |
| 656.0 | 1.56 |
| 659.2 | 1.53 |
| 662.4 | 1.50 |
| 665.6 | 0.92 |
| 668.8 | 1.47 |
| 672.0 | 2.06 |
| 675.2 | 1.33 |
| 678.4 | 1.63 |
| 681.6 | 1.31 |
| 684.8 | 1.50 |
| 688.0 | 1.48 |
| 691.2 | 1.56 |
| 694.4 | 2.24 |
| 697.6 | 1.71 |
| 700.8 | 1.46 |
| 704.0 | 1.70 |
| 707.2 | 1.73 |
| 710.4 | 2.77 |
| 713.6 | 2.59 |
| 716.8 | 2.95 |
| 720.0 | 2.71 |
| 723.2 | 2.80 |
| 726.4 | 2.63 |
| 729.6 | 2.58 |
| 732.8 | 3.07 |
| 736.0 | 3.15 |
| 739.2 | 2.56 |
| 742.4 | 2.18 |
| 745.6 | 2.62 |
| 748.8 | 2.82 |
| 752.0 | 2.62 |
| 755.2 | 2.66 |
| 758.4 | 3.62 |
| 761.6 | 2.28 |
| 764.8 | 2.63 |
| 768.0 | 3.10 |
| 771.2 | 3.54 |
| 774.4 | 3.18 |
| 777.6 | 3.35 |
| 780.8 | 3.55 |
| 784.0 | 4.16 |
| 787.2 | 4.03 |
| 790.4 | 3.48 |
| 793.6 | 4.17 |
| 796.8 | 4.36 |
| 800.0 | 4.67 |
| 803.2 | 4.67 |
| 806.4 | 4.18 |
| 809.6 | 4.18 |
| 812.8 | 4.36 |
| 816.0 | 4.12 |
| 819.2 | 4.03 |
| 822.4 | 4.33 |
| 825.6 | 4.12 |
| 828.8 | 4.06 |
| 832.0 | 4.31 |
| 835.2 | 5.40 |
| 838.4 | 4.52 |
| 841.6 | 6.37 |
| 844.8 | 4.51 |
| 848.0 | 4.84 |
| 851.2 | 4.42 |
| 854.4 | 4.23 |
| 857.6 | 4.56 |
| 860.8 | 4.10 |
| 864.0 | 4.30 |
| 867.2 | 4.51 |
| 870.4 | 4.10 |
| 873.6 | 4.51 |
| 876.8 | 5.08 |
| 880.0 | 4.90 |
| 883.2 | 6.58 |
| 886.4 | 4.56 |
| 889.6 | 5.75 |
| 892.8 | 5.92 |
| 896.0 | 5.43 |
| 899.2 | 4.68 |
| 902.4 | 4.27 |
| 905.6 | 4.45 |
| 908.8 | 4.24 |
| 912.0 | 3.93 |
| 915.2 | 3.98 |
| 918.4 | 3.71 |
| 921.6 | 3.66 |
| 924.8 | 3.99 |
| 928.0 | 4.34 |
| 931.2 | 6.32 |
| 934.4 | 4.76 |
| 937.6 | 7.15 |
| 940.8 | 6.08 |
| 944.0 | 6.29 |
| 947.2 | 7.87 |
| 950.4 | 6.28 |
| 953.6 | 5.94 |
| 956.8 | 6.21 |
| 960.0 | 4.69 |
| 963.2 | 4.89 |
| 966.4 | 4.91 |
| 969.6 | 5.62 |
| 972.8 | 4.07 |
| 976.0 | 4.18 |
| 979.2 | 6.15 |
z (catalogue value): 0.78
